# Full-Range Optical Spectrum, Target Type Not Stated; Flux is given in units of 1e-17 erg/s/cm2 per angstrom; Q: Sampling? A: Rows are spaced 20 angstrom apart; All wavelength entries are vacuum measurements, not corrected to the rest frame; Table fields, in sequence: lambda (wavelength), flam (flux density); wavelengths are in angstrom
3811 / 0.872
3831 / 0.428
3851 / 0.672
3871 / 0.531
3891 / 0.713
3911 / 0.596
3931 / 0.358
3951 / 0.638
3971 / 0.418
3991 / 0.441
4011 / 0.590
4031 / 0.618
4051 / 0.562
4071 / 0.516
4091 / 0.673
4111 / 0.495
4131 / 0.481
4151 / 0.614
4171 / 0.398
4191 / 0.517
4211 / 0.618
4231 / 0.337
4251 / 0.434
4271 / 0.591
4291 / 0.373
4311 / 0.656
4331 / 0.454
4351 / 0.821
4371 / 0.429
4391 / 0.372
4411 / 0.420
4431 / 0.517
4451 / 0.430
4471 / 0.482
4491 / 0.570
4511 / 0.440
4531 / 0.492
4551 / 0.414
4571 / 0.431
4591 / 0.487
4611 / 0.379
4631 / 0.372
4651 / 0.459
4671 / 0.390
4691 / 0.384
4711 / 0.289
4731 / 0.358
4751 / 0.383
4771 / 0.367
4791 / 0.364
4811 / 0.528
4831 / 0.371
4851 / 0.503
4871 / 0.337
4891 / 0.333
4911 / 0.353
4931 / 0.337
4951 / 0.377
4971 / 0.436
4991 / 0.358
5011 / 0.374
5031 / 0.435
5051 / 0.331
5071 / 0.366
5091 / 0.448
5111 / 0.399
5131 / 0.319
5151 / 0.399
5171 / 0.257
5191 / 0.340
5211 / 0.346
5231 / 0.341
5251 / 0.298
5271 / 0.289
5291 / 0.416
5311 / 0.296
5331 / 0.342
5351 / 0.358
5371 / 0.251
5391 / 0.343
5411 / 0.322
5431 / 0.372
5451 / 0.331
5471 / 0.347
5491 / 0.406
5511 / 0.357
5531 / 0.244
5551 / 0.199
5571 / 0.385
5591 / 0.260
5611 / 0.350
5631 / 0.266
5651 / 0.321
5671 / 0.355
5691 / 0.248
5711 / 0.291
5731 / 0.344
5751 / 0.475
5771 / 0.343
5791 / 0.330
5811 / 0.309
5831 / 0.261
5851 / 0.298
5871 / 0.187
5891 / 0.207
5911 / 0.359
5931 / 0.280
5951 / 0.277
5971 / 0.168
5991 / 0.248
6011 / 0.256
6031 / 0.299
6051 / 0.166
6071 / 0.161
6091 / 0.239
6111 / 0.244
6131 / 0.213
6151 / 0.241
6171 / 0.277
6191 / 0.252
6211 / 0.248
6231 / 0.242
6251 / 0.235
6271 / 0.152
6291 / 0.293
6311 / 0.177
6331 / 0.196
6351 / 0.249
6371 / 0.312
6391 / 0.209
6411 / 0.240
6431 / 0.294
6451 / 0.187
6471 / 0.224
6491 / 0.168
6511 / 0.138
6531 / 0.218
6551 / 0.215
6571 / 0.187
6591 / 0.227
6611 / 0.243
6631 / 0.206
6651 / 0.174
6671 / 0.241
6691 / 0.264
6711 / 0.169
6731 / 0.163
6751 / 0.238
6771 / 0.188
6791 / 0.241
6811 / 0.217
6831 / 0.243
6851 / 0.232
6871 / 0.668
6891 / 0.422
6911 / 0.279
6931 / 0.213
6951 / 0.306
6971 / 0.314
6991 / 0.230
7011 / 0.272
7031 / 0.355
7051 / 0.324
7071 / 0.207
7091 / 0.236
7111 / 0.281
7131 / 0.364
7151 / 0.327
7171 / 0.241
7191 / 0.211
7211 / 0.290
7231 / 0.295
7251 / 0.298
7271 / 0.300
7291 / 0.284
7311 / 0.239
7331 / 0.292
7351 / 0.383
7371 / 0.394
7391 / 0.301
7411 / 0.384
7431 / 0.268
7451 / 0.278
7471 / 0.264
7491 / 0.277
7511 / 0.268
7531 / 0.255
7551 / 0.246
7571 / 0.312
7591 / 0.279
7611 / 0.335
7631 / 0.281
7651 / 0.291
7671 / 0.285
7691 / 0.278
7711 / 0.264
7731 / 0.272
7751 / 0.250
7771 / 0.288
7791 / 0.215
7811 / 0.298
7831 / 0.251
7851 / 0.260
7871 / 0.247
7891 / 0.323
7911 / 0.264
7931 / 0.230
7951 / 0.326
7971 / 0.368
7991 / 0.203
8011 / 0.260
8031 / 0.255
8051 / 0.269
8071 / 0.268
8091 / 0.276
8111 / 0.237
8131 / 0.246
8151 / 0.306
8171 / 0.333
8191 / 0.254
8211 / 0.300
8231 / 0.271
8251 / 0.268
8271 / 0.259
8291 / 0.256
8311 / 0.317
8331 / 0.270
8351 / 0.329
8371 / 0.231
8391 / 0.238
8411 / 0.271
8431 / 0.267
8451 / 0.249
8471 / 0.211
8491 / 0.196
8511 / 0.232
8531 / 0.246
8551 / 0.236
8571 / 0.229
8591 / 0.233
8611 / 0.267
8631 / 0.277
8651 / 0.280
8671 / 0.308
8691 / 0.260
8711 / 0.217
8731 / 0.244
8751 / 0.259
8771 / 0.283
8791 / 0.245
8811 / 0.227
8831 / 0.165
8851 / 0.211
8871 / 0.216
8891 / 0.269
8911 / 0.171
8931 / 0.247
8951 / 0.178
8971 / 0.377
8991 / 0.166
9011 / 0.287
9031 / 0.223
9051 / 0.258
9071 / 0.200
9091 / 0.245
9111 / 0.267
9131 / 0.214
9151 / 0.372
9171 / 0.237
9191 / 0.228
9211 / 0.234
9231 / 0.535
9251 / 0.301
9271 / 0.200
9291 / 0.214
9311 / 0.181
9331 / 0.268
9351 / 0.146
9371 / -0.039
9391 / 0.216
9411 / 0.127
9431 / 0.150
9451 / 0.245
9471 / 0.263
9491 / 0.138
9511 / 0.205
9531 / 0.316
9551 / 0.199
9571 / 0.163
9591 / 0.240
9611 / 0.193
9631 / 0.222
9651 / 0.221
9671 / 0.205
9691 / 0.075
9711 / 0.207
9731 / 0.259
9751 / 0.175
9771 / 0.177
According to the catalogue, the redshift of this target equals 0.845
